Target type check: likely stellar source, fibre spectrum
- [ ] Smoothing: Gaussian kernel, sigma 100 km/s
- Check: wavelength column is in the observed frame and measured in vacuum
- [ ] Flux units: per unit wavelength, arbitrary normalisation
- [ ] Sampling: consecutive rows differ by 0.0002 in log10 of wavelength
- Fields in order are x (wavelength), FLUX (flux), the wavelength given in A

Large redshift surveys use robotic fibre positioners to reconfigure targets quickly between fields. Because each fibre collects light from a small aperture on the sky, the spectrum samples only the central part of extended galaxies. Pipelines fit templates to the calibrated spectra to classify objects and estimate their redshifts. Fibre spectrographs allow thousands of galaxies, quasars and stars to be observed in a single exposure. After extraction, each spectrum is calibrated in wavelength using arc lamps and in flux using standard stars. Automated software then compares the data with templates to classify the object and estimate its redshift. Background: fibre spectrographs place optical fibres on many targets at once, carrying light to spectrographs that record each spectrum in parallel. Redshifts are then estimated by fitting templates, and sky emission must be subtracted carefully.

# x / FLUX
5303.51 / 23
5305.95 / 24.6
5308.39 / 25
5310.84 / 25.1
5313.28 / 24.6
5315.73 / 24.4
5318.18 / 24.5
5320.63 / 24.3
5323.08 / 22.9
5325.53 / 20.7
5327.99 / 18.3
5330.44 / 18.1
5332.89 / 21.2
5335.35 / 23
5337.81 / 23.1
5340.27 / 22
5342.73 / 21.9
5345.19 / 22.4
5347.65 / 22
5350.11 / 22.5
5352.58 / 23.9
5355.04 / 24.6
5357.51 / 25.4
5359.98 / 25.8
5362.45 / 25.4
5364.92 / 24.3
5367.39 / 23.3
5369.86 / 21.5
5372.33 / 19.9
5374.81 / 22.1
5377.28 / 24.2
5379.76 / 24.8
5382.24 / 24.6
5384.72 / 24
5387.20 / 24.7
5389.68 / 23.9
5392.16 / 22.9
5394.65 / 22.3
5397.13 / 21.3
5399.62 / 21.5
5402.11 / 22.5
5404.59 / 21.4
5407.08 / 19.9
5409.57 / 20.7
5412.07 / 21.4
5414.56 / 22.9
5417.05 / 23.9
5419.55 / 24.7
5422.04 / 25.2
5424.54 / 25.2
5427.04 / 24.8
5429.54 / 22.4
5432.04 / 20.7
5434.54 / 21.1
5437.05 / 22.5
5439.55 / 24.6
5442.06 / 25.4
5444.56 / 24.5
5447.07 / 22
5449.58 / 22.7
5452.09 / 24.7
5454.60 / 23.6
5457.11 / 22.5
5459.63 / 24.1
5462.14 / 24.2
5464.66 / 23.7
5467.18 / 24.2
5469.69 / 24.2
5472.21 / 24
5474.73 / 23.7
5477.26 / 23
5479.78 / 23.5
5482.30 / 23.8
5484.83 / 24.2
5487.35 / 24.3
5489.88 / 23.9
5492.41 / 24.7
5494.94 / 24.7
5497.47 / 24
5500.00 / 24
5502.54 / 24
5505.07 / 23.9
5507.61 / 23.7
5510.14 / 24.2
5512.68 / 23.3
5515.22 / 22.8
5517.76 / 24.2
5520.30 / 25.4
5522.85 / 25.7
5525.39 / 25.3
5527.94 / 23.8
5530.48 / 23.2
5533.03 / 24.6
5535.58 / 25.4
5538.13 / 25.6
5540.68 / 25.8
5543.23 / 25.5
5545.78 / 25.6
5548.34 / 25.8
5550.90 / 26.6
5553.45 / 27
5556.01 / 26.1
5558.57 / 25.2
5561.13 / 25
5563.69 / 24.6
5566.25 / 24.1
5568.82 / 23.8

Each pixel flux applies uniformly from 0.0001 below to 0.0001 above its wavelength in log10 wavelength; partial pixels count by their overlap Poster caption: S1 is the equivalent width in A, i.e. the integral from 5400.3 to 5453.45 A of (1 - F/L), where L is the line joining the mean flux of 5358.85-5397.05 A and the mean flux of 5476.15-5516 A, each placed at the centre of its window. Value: 1.51 A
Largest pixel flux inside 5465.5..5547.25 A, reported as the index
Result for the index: 25.8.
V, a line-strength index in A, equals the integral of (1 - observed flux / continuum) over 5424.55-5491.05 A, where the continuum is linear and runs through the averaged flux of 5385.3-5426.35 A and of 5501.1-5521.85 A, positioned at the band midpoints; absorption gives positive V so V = -0.6 A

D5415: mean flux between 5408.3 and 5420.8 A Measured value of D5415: 22.7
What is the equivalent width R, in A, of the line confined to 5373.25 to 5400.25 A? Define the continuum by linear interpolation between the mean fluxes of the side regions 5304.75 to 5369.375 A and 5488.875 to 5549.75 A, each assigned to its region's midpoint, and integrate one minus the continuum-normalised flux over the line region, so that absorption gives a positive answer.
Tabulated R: 0.3 A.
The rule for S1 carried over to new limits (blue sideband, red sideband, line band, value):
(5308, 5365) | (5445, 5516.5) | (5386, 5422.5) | 1.34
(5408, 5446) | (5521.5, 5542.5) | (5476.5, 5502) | 0.25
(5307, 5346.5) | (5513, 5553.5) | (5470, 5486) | 0.44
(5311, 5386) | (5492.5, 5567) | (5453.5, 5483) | 0.60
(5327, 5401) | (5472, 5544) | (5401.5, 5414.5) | 1.12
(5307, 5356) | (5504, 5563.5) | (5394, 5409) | 1.33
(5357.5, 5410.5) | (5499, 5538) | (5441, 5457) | -0.07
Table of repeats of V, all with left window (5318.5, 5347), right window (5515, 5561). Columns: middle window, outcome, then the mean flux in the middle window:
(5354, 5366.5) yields -1.6 A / 25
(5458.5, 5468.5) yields 0.0 A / 24.1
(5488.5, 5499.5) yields 0.1 A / 24.3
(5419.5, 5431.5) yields -0.5 A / 24.2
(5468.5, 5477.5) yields 0.1 A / 23.8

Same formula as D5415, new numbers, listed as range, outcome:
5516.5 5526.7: 25.1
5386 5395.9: 23.4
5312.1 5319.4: 24.5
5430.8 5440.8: 22.2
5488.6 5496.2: 24.4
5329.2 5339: 21.3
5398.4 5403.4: 22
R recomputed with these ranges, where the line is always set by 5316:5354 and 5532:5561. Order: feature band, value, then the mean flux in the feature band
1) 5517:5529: 0.19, 24.9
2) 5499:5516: 0.91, 23.7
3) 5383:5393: -0.40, 24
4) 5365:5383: -0.13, 23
